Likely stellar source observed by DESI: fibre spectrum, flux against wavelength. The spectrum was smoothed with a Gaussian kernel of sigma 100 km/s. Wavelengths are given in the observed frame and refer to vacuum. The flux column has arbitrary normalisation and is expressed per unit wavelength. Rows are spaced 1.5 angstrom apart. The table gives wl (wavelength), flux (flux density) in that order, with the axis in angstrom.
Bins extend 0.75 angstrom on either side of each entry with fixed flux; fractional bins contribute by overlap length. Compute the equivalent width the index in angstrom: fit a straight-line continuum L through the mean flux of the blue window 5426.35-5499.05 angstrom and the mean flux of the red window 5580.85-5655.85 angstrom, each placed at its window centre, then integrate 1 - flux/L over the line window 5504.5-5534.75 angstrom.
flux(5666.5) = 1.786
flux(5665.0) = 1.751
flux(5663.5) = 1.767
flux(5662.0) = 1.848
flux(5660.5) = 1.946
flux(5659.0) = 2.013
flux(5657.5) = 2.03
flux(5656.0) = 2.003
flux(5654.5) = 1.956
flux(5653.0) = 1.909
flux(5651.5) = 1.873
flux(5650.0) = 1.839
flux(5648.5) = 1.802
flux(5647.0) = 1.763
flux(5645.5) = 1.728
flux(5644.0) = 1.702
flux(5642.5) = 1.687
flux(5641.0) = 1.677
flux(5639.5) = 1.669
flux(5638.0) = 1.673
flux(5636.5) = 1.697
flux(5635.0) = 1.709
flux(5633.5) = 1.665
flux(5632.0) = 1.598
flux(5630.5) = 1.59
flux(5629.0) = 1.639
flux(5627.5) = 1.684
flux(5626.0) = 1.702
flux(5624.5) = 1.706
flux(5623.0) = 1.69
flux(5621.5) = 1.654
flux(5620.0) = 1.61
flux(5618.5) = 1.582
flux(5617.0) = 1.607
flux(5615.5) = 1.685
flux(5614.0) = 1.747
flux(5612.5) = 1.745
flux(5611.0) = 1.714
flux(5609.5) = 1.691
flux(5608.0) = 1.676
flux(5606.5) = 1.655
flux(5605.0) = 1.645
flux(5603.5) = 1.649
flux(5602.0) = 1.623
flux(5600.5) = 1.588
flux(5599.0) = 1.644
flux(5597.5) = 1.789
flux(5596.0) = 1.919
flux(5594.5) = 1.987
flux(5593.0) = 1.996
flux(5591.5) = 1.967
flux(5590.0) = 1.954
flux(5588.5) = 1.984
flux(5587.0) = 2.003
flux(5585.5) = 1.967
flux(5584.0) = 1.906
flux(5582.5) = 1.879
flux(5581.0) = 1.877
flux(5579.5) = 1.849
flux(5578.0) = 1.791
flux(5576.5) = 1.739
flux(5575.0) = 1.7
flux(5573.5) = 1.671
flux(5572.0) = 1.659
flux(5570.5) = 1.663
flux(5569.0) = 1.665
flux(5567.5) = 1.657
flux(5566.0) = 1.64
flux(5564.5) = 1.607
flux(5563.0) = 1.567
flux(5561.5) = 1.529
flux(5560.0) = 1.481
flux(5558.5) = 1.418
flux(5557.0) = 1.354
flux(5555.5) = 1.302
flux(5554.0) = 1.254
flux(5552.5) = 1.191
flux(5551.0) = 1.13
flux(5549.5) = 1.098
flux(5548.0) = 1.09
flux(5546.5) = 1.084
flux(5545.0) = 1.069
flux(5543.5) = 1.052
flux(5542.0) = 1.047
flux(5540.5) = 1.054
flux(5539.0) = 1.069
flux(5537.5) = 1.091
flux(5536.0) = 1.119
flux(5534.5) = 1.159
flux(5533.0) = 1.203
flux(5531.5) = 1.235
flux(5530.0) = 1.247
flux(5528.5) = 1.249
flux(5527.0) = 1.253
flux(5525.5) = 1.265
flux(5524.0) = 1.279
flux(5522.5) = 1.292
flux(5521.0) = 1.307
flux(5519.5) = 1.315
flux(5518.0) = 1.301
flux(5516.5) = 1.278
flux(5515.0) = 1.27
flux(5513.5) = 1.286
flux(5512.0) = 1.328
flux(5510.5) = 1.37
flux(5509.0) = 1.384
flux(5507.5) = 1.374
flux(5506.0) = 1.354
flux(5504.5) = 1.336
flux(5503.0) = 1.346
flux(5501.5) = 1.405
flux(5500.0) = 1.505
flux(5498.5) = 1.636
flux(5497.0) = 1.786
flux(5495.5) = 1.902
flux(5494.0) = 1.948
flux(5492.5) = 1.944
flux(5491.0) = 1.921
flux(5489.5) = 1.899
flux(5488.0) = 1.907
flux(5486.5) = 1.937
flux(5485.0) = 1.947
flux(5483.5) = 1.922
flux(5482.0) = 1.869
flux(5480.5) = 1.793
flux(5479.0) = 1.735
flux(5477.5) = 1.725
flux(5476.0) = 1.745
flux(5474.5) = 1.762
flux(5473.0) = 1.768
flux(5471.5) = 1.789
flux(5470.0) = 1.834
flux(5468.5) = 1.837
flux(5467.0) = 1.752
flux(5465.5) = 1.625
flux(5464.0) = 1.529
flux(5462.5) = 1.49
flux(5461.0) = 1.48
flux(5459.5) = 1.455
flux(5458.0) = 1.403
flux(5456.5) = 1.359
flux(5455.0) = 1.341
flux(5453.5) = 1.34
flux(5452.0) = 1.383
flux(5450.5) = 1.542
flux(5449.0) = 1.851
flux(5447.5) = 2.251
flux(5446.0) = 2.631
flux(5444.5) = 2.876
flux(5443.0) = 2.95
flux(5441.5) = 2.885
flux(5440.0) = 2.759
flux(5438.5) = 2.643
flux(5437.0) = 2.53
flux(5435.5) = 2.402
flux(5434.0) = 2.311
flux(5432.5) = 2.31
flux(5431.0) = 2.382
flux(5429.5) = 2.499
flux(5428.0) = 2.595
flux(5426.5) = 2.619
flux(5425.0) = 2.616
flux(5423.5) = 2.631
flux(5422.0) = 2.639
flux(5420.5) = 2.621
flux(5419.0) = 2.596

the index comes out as 9.6 angstrom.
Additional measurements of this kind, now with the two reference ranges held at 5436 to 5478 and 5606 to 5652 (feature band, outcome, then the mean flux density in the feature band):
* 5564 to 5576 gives 0.7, 1.66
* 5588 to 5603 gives -0.9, 1.84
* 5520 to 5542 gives 7.5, 1.2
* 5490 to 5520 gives 5.7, 1.5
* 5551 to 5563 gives 2.9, 1.36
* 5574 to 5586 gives -0.5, 1.83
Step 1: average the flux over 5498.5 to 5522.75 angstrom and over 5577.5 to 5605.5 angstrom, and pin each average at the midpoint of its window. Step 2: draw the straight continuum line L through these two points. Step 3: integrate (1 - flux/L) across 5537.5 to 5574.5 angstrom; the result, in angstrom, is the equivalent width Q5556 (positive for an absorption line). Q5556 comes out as 6.60 angstrom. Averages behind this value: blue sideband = 1.35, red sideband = 1.85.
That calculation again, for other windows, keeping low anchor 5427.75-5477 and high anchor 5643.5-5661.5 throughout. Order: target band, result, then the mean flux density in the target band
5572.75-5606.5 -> 1.8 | 1.82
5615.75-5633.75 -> 2.4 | 1.64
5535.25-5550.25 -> 6.7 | 1.08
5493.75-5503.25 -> 1.6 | 1.65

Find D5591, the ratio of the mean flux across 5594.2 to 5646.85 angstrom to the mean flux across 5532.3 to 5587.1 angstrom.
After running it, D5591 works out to 1.17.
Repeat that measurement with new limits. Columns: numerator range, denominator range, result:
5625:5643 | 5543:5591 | 1.07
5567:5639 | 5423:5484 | 0.86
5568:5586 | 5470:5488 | 0.97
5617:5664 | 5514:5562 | 1.44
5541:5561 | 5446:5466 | 0.76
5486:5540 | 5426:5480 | 0.71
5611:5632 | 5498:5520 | 1.22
